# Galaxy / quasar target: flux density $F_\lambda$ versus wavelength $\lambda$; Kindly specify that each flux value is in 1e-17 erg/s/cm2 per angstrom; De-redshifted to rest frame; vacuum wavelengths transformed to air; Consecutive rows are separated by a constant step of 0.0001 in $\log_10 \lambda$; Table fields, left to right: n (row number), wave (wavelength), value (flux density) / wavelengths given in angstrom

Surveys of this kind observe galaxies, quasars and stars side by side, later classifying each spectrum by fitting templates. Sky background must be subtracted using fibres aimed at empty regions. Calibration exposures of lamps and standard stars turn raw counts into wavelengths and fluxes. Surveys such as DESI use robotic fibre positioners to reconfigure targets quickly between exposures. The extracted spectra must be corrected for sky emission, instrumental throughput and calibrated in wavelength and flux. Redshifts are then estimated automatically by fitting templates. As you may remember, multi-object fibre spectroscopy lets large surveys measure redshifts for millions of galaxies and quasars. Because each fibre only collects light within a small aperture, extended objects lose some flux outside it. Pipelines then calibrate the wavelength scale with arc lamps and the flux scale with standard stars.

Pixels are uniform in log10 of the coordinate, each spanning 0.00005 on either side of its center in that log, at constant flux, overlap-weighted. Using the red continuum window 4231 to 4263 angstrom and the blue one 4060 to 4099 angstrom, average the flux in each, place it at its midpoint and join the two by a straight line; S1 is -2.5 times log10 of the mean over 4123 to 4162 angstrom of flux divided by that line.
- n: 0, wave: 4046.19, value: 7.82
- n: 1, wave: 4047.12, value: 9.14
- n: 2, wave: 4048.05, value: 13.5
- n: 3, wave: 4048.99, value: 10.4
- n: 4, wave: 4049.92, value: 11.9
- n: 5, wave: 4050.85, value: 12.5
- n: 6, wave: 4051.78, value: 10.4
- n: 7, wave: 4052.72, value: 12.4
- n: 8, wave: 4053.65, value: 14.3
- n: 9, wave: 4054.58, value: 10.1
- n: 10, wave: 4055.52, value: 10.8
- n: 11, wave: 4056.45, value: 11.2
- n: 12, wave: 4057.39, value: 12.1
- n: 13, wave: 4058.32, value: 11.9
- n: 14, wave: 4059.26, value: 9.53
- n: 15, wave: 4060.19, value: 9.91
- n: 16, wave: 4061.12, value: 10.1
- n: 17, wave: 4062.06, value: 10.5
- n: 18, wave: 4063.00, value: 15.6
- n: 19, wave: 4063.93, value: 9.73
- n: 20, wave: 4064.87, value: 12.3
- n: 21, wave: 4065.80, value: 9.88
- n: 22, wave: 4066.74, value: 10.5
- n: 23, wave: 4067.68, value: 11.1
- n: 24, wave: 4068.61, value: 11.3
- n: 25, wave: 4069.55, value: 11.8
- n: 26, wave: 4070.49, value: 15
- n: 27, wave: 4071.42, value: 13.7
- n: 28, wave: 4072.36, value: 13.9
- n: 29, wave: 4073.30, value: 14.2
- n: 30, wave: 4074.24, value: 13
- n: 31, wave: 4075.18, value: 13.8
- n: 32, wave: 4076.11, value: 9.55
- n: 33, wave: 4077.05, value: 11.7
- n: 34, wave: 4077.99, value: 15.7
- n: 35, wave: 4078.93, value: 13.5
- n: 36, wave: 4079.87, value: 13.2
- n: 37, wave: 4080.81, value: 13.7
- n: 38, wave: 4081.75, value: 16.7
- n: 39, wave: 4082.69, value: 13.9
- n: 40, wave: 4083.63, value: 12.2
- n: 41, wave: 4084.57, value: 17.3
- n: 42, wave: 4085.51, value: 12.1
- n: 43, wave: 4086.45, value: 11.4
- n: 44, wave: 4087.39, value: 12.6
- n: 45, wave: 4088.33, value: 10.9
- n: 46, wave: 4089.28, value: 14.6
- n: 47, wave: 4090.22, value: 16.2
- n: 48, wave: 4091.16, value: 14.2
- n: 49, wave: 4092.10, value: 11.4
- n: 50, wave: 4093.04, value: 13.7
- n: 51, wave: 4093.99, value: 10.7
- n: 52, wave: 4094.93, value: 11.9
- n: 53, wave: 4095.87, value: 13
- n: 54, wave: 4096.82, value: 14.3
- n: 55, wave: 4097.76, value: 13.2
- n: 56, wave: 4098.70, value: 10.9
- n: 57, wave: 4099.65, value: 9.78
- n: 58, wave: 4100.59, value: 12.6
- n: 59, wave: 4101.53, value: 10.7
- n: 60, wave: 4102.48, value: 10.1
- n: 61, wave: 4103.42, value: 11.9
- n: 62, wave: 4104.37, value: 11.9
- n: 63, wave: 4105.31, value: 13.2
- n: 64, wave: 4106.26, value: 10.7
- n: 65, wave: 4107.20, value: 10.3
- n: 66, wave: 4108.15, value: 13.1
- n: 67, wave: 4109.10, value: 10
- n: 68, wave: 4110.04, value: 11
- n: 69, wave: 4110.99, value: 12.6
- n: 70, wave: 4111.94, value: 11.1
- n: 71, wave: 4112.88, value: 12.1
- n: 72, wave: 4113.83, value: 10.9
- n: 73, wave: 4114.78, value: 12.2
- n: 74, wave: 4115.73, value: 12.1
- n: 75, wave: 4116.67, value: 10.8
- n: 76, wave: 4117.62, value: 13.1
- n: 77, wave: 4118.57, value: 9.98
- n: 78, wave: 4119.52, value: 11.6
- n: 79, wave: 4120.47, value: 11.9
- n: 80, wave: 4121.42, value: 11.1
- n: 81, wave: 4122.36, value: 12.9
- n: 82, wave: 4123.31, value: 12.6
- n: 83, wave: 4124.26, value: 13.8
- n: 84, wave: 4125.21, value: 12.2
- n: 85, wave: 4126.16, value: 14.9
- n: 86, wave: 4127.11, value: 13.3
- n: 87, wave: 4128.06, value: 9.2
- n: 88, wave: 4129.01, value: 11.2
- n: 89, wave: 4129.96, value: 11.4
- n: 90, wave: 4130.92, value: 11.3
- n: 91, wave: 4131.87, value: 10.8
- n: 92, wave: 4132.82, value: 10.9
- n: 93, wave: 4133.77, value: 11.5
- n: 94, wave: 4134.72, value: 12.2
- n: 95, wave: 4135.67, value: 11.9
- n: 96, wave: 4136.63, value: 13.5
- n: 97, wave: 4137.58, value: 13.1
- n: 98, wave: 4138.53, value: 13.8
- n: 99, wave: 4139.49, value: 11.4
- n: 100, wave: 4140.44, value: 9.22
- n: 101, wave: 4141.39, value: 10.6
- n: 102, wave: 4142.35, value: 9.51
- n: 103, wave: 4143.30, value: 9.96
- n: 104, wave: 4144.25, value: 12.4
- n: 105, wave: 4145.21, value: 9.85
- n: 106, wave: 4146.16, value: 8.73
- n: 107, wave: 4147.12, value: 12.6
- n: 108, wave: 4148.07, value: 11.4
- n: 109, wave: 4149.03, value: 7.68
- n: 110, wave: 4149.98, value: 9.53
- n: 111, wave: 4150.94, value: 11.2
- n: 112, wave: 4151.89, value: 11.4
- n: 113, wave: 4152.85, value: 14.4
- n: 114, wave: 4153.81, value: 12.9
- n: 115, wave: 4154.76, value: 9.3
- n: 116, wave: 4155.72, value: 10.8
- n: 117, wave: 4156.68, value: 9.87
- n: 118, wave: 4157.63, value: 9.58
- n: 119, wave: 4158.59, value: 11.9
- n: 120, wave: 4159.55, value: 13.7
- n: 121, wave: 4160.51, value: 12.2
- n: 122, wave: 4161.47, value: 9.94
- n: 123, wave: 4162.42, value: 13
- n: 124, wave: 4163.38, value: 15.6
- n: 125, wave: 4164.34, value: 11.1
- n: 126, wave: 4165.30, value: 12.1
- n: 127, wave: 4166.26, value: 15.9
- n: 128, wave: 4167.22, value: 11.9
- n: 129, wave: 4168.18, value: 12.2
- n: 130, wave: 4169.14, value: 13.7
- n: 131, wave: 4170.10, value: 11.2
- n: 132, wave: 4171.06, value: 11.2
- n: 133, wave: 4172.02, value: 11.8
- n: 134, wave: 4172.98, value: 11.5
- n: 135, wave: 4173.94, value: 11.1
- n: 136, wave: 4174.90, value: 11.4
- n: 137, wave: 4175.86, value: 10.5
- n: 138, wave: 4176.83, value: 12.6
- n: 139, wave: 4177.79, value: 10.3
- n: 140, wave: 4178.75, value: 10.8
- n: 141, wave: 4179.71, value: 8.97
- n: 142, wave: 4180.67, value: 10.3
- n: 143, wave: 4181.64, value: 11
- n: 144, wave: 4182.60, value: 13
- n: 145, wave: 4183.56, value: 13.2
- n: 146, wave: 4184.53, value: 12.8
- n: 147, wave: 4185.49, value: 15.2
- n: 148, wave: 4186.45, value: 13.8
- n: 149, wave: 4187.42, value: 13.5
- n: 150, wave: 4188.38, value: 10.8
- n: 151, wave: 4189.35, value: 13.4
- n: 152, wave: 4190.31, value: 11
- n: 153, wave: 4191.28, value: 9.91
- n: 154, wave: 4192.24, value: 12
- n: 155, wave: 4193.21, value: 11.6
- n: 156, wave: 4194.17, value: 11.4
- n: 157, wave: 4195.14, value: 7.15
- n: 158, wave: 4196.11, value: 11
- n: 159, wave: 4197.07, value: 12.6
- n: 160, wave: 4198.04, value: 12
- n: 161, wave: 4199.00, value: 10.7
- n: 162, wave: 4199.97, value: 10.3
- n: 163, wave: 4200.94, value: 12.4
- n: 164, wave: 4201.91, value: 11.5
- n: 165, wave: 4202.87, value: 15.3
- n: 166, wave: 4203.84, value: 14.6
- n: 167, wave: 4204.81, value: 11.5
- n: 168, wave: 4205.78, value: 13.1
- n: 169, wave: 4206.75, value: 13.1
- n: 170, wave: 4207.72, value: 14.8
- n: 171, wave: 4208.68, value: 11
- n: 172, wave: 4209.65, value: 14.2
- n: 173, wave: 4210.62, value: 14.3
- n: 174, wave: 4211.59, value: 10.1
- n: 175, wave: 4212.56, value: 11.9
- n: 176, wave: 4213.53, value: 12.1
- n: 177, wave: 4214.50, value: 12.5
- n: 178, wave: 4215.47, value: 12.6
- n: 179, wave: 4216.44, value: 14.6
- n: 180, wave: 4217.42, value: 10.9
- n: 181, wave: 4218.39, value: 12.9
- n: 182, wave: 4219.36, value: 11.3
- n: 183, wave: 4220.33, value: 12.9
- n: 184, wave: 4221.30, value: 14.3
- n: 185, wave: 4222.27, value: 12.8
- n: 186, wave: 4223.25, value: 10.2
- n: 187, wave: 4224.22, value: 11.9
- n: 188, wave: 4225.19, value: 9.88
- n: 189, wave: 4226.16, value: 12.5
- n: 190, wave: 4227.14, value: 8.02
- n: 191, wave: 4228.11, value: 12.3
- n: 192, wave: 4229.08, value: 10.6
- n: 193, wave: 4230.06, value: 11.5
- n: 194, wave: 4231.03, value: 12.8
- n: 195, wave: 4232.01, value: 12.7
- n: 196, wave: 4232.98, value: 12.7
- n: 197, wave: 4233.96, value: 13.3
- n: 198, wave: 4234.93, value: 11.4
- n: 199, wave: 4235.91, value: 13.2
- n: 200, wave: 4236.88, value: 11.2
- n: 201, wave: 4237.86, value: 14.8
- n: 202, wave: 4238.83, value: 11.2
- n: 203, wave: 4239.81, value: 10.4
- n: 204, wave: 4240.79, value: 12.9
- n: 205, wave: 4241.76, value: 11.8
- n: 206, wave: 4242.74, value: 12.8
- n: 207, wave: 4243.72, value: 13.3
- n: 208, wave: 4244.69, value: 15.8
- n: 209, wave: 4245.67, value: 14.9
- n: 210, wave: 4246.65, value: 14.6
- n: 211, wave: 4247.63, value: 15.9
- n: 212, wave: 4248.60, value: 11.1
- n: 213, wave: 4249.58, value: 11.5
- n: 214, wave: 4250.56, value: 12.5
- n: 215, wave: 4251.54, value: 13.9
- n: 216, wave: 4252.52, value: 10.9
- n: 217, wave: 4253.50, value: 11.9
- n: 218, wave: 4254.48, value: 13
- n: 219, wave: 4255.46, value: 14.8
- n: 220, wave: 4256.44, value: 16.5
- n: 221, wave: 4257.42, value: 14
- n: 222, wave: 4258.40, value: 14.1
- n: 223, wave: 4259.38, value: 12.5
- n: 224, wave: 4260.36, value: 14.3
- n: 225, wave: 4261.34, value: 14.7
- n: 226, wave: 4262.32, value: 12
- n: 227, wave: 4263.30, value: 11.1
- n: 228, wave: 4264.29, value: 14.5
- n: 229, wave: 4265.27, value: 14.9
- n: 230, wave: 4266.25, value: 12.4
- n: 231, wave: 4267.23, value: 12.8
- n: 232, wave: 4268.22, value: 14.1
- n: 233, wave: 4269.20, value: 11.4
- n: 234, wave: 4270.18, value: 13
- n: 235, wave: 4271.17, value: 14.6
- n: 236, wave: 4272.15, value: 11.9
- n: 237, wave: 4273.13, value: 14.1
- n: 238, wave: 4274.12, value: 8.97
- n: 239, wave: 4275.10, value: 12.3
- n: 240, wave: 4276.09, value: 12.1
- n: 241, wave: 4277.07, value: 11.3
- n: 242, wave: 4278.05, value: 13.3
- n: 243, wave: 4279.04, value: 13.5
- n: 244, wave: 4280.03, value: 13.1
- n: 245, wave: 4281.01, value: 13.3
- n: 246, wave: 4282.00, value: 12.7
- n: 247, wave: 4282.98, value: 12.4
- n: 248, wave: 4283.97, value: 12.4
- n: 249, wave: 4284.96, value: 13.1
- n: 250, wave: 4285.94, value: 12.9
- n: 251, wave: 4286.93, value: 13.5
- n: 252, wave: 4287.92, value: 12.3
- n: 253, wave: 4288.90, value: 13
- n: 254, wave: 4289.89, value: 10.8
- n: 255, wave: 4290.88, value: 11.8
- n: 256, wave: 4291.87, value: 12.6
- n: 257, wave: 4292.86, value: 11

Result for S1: 0.13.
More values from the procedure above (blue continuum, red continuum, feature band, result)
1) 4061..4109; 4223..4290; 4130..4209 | 0.08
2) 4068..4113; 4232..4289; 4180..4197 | 0.09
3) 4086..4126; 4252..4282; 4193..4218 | 0.04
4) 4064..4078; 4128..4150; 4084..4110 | -0.04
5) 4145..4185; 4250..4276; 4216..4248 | 0.01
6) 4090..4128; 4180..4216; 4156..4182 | 0.04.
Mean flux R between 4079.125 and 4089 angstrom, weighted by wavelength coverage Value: 13.4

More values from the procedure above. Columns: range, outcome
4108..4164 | 11.6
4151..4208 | 11.9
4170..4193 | 11.7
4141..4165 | 11.2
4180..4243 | 12.1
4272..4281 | 12.4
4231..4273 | 13.1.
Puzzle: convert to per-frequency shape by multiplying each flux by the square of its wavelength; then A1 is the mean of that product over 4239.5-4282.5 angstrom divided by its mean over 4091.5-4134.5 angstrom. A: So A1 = 1.2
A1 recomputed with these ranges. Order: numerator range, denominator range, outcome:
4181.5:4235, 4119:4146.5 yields 1.09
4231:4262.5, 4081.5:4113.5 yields 1.14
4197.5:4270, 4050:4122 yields 1.12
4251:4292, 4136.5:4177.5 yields 1.18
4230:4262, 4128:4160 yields 1.24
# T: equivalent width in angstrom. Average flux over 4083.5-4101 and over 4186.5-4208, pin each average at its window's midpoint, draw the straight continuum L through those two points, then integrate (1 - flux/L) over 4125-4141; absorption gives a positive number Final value 0.8 angstrom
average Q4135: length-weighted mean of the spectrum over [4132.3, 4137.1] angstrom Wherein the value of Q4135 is 12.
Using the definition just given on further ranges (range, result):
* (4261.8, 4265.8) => 13.1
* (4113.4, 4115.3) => 11.5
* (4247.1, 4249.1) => 13.5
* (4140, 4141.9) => 9.9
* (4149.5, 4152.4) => 10.7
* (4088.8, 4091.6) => 15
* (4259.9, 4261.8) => 14.5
